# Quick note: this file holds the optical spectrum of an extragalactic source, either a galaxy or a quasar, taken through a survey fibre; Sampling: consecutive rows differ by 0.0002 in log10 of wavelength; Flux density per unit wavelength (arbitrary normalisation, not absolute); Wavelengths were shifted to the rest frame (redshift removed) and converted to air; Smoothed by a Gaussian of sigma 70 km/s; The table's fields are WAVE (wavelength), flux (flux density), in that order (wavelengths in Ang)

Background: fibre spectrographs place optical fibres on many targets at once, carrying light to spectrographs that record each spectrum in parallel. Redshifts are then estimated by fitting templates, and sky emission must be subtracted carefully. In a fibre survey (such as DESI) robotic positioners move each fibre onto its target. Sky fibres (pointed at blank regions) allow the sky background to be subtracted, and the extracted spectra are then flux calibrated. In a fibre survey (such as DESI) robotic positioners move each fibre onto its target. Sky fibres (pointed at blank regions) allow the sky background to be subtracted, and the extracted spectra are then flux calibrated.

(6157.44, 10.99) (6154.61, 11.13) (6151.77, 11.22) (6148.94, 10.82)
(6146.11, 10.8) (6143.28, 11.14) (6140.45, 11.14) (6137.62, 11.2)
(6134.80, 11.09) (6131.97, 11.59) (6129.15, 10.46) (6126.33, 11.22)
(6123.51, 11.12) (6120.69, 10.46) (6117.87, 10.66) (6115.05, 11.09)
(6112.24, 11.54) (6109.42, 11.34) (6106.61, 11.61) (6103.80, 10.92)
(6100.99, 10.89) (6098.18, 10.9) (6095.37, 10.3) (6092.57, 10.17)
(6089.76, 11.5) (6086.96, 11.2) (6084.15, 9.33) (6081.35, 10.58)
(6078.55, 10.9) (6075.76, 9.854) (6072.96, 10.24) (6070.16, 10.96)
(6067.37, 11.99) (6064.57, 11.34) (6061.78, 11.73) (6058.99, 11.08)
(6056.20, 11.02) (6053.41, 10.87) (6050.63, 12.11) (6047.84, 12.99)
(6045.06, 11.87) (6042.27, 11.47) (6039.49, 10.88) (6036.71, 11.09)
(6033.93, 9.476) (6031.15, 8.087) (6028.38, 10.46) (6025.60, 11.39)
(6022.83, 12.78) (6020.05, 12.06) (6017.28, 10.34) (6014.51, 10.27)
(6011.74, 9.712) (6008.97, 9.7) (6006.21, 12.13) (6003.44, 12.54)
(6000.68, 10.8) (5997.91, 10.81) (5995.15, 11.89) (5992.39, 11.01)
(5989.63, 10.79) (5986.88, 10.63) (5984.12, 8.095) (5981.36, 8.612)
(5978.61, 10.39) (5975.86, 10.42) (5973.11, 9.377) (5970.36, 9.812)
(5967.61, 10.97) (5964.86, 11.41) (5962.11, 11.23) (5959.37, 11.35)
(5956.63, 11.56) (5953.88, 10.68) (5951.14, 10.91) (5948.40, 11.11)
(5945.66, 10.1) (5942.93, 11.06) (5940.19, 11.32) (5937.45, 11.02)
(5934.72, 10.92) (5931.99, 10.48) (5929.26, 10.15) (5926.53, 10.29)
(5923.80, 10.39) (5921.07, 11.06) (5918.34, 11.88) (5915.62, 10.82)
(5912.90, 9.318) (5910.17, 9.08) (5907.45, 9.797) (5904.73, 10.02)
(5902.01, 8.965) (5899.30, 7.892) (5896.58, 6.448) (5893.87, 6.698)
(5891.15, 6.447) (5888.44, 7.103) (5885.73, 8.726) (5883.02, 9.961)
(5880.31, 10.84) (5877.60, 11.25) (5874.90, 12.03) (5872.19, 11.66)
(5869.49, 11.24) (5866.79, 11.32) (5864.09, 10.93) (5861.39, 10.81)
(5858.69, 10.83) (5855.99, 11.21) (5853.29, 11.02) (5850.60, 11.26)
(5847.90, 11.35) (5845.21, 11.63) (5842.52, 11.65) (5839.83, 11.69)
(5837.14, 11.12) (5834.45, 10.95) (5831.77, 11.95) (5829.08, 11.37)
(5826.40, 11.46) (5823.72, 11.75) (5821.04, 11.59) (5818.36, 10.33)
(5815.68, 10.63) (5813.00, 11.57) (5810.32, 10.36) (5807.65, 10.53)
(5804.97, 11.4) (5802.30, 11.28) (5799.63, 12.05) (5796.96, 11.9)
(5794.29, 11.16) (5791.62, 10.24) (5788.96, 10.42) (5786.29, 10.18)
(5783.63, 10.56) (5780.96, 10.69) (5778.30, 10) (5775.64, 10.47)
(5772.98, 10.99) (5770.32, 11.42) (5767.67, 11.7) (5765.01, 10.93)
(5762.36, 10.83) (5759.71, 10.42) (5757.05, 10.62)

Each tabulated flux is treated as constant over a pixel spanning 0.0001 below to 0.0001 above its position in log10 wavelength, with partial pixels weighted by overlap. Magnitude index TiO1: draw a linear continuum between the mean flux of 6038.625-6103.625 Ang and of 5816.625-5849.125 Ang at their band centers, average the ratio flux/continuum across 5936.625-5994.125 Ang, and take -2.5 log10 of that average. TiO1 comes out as 0.064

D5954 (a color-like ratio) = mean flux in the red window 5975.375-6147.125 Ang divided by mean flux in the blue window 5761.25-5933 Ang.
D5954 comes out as 1.03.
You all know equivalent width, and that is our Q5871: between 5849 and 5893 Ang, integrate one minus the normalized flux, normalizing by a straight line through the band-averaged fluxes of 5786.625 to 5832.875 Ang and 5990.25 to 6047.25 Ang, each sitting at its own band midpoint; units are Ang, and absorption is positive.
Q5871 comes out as 2.85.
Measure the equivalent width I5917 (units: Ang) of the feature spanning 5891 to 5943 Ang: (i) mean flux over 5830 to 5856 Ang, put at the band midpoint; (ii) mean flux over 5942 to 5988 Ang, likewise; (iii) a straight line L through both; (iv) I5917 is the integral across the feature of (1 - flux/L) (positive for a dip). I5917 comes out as 5.1 Ang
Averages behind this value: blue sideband 11.4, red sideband 10.4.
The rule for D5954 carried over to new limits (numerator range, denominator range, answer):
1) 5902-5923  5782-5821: 0.93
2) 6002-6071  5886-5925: 1.24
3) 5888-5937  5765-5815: 0.86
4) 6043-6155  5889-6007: 1.08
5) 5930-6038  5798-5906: 1.01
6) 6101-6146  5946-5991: 1.06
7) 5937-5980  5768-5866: 0.97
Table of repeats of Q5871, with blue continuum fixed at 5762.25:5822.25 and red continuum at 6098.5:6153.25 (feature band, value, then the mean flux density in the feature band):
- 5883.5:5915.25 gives 7.6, 8.36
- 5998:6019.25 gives 0.4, 10.8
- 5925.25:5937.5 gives 0.5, 10.5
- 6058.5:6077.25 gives 0.0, 11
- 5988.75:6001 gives -0.1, 11.1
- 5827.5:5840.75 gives -0.6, 11.4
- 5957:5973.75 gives 0.3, 10.8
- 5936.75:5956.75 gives 0.1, 10.9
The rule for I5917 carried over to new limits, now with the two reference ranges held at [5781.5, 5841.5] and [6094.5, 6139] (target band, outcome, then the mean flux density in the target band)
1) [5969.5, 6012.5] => 2.4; 10.4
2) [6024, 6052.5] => 0.1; 11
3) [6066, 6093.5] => 0.9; 10.7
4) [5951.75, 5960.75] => -0.1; 11.2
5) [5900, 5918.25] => 2.2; 9.76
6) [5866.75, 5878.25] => -0.5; 11.5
